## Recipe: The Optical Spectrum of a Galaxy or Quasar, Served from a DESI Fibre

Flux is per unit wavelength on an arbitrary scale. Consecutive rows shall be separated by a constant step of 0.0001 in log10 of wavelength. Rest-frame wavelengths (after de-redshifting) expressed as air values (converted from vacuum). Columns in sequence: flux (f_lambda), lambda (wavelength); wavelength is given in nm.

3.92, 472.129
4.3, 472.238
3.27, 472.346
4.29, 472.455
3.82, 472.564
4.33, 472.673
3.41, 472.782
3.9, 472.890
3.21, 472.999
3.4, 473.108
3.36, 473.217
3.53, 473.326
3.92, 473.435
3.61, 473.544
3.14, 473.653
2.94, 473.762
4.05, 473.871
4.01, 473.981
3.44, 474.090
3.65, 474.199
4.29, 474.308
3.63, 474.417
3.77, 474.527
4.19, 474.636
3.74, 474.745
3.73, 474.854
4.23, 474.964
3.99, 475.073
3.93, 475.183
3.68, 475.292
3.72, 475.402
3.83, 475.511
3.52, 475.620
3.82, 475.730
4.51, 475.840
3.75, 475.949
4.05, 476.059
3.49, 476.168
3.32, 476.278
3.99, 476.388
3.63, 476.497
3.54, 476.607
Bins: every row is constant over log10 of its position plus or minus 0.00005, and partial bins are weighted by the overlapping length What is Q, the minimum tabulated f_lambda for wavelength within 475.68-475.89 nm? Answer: 3.82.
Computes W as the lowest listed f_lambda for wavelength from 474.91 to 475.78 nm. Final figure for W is 3.52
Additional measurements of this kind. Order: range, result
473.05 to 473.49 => 3.36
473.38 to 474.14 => 2.94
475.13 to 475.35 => 3.68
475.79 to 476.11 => 3.75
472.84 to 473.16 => 3.21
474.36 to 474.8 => 3.63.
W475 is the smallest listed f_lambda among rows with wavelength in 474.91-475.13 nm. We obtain 3.99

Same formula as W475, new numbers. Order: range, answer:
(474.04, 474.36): 3.44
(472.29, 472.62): 3.27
